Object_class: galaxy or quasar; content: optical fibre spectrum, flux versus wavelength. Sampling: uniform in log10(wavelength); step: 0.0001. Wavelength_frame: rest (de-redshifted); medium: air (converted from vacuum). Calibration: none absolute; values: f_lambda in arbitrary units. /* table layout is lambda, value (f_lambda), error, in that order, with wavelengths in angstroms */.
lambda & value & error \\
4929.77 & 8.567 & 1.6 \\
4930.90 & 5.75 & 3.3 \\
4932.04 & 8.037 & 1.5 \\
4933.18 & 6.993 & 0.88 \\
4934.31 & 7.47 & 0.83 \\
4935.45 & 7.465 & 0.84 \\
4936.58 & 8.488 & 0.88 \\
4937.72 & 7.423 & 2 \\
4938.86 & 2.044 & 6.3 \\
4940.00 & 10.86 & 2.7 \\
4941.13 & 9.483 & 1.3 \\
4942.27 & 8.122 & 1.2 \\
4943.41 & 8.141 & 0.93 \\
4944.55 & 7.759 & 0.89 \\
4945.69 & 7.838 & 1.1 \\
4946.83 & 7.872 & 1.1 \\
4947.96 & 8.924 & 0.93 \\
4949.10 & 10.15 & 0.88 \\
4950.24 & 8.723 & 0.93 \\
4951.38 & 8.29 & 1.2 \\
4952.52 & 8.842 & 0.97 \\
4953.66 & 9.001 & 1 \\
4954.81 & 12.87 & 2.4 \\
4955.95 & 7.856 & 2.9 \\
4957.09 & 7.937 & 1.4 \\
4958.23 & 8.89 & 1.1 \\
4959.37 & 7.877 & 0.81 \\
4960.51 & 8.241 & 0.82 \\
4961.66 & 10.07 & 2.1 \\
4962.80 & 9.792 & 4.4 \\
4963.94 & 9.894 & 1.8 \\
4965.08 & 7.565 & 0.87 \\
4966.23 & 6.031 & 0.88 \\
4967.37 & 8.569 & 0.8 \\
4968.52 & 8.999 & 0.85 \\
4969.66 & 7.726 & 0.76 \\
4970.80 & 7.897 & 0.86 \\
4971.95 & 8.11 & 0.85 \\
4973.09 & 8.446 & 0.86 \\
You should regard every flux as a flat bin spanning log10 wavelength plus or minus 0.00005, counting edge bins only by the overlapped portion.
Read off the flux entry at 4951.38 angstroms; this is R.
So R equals 8.29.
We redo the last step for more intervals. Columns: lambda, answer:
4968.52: 8.999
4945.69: 7.838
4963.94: 9.894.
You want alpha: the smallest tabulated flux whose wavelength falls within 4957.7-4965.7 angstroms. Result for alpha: 7.565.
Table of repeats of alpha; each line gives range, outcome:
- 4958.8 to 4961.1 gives 7.877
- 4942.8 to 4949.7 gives 7.759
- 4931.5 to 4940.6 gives 2.044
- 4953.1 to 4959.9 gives 7.856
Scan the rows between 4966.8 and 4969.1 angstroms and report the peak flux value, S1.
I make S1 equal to 8.999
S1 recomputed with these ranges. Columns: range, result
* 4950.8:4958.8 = 12.87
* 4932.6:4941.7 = 10.86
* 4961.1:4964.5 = 10.07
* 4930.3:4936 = 8.037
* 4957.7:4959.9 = 8.89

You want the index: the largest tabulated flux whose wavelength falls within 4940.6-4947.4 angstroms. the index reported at 9.483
